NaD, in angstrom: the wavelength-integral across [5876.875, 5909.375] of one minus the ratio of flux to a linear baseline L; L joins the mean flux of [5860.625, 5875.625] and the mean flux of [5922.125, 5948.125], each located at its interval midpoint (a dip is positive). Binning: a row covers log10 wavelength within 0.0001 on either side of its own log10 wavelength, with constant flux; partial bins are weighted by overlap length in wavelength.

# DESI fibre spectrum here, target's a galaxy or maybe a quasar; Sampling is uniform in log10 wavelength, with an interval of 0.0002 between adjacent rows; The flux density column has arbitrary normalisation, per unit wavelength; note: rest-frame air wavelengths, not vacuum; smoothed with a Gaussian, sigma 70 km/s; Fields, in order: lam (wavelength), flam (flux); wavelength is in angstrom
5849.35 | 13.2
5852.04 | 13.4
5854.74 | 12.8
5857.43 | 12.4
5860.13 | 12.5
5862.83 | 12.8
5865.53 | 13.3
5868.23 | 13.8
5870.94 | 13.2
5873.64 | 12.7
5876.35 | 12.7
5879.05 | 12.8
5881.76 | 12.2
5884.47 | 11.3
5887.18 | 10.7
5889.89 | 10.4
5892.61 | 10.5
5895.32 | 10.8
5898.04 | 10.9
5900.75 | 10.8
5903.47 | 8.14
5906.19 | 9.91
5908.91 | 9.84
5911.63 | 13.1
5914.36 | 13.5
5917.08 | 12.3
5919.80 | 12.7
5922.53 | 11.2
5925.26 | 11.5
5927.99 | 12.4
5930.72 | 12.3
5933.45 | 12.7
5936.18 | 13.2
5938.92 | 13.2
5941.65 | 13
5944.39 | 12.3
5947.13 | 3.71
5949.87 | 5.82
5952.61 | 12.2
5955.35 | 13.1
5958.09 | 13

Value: 4.7 angstrom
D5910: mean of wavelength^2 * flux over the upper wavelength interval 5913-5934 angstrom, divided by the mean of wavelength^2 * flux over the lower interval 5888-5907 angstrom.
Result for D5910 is 1.21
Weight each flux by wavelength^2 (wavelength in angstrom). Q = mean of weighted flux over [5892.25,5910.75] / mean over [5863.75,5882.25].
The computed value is 0.79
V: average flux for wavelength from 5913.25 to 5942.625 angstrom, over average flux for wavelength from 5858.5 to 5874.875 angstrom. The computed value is 0.96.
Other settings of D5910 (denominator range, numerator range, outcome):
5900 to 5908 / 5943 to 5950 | 0.80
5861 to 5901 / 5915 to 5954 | 0.97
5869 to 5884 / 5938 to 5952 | 0.78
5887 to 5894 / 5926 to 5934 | 1.19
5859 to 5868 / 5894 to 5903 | 0.82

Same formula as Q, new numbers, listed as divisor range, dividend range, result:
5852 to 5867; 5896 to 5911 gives 0.80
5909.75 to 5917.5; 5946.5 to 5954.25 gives 0.61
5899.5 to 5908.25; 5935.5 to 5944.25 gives 1.37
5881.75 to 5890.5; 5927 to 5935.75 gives 1.15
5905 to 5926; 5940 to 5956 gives 0.85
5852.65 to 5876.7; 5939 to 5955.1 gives 0.79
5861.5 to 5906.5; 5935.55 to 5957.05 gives 0.95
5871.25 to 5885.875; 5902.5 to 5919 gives 0.92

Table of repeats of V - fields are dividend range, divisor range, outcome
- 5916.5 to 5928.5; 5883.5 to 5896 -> 1.12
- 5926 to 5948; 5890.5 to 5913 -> 1.12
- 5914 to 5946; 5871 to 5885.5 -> 1.00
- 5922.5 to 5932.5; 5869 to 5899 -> 1.02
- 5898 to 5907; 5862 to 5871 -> 0.74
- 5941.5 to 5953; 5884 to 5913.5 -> 0.83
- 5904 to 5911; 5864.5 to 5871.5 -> 0.74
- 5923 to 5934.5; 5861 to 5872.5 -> 0.92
